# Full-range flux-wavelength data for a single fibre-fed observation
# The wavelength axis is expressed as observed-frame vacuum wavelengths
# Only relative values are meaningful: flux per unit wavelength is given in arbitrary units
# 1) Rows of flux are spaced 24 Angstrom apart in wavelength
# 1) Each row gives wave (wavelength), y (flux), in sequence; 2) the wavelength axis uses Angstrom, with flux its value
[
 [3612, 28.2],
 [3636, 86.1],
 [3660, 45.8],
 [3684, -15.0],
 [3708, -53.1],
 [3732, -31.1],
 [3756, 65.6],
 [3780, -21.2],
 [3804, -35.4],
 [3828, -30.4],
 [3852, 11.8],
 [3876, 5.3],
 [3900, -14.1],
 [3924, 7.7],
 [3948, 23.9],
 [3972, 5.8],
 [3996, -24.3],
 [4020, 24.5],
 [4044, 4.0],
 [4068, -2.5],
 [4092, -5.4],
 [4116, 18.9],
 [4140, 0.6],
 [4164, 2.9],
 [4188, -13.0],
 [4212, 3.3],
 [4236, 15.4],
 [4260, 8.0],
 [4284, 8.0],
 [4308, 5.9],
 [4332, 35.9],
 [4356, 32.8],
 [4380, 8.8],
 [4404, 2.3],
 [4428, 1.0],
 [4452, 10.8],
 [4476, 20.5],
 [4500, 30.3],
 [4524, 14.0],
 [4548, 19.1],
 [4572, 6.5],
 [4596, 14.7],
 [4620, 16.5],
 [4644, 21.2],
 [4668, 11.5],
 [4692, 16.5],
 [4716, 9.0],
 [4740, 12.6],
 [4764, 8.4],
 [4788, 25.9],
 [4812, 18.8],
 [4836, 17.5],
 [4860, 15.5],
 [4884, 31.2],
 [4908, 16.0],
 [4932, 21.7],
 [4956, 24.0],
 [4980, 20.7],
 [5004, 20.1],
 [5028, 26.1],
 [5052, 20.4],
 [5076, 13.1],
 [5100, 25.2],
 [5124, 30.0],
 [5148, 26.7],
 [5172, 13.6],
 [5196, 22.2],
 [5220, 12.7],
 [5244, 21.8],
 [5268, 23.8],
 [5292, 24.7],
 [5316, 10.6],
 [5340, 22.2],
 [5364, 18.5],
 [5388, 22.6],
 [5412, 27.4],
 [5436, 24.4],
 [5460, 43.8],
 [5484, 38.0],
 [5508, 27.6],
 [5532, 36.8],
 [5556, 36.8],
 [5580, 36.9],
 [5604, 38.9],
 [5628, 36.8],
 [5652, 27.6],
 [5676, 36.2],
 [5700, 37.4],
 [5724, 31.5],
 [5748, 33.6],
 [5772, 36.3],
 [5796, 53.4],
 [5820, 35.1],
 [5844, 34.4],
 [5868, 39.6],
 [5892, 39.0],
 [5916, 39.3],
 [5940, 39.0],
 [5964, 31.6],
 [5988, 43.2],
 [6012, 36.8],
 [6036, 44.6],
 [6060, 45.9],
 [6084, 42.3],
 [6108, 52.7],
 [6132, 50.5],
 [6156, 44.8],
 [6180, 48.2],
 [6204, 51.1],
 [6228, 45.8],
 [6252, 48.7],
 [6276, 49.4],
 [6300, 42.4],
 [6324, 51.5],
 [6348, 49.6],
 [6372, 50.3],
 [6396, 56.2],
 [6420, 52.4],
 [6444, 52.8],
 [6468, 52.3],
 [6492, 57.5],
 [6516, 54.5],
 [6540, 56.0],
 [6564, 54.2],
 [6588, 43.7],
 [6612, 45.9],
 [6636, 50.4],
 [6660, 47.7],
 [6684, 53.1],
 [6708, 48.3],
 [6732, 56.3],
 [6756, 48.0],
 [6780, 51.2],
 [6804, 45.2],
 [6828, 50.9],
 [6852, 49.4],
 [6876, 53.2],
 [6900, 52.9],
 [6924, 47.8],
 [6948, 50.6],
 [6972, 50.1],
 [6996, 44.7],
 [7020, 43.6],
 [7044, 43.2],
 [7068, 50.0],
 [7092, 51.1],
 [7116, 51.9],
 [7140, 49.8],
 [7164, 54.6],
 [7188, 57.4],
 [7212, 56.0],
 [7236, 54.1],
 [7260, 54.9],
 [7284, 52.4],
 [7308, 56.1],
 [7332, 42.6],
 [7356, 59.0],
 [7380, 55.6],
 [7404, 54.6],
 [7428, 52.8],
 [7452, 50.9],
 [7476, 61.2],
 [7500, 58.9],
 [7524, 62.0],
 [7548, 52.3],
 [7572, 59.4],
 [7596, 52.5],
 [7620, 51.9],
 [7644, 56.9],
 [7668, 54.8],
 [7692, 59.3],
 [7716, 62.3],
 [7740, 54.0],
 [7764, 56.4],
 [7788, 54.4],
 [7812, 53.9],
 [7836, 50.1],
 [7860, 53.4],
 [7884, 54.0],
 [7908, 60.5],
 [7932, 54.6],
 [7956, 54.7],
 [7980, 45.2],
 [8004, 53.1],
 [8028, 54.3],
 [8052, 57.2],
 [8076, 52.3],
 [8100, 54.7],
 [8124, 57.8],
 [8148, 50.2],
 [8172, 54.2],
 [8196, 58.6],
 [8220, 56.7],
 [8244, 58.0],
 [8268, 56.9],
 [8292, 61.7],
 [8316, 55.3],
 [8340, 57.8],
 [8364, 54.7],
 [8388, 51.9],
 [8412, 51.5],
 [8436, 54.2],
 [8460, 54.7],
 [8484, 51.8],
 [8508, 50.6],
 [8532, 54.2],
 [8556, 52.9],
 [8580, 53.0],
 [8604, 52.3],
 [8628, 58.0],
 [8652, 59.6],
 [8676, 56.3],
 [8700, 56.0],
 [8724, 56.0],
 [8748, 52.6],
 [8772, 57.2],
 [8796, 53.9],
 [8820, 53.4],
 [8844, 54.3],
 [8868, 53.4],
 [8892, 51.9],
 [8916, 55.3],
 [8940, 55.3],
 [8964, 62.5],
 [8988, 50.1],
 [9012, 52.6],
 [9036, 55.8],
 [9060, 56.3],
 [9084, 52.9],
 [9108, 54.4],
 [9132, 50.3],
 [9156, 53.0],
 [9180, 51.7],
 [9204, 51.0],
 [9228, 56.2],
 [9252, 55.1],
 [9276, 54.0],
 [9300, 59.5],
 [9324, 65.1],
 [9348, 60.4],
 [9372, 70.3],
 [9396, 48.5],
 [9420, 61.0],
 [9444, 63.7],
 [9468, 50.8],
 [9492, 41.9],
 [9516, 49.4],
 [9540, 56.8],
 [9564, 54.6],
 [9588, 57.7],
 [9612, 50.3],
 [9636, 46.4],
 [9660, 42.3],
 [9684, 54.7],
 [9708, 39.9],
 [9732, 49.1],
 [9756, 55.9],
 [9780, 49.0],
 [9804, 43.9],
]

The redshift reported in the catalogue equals 0.355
